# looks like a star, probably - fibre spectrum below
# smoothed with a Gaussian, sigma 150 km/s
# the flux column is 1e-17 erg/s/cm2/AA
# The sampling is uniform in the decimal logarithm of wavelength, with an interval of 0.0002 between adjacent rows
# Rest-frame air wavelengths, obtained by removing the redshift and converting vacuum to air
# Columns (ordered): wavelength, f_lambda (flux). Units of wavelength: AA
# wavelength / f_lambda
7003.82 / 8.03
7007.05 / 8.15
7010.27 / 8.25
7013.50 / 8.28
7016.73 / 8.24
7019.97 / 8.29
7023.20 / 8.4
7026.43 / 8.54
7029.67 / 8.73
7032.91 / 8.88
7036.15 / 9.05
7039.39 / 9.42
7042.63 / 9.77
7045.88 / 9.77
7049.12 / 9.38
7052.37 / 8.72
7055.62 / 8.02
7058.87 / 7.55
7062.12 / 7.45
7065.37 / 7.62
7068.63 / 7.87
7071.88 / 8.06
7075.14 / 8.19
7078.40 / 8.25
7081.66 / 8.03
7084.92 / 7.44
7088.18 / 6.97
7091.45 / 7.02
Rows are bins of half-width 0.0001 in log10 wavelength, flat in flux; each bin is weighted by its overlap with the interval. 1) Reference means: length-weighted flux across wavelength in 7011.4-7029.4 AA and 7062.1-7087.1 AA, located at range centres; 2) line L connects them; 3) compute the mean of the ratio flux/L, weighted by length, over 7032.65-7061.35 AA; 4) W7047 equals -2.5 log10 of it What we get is -0.10 mag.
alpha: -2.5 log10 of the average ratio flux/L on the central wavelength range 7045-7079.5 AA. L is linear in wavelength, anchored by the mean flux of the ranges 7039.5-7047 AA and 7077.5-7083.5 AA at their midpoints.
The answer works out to 0.08 mag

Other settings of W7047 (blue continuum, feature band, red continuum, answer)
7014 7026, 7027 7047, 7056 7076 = -0.14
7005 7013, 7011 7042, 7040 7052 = 0.02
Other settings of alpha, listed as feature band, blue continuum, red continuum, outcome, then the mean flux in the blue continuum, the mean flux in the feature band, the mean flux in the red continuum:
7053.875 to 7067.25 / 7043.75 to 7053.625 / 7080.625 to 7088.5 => 0.14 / 9.33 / 7.67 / 7.53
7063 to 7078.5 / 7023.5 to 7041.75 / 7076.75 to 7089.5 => 0.01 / 8.92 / 7.95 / 7.69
